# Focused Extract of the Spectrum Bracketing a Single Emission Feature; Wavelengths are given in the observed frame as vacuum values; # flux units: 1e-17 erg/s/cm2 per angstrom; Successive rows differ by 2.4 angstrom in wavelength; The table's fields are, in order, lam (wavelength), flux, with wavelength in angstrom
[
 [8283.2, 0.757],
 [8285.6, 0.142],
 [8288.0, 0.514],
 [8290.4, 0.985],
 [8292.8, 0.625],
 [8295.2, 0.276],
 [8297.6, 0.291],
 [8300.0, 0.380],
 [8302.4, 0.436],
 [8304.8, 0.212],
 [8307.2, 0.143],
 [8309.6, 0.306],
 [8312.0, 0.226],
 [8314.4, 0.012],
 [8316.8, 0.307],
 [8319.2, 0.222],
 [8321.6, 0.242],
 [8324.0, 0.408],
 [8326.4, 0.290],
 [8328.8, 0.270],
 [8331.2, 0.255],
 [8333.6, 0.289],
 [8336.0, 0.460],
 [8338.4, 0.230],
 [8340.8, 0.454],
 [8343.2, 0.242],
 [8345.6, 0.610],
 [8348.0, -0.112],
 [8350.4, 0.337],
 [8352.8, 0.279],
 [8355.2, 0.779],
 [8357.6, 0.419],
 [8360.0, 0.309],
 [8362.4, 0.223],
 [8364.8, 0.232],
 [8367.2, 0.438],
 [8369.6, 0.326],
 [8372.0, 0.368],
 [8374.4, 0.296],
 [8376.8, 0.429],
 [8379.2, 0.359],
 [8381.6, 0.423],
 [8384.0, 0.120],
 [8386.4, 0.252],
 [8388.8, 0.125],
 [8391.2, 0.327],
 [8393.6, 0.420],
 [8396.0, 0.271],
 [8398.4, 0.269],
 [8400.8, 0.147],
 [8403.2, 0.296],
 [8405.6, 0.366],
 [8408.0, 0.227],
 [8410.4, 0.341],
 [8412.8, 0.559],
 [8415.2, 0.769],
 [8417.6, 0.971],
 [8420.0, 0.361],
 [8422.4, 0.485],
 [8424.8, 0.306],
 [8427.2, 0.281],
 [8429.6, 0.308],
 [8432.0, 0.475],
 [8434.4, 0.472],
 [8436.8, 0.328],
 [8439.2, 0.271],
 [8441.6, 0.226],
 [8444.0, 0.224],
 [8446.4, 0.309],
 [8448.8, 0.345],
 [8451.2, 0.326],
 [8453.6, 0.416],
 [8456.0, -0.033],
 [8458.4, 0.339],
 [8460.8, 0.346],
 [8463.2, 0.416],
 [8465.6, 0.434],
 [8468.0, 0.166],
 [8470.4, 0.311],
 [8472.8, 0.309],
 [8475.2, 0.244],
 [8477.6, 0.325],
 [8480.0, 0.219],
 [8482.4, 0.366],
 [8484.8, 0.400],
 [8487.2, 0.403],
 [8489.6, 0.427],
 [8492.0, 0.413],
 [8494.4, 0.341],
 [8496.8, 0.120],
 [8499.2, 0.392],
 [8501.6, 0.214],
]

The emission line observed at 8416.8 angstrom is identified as H-gamma 4340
